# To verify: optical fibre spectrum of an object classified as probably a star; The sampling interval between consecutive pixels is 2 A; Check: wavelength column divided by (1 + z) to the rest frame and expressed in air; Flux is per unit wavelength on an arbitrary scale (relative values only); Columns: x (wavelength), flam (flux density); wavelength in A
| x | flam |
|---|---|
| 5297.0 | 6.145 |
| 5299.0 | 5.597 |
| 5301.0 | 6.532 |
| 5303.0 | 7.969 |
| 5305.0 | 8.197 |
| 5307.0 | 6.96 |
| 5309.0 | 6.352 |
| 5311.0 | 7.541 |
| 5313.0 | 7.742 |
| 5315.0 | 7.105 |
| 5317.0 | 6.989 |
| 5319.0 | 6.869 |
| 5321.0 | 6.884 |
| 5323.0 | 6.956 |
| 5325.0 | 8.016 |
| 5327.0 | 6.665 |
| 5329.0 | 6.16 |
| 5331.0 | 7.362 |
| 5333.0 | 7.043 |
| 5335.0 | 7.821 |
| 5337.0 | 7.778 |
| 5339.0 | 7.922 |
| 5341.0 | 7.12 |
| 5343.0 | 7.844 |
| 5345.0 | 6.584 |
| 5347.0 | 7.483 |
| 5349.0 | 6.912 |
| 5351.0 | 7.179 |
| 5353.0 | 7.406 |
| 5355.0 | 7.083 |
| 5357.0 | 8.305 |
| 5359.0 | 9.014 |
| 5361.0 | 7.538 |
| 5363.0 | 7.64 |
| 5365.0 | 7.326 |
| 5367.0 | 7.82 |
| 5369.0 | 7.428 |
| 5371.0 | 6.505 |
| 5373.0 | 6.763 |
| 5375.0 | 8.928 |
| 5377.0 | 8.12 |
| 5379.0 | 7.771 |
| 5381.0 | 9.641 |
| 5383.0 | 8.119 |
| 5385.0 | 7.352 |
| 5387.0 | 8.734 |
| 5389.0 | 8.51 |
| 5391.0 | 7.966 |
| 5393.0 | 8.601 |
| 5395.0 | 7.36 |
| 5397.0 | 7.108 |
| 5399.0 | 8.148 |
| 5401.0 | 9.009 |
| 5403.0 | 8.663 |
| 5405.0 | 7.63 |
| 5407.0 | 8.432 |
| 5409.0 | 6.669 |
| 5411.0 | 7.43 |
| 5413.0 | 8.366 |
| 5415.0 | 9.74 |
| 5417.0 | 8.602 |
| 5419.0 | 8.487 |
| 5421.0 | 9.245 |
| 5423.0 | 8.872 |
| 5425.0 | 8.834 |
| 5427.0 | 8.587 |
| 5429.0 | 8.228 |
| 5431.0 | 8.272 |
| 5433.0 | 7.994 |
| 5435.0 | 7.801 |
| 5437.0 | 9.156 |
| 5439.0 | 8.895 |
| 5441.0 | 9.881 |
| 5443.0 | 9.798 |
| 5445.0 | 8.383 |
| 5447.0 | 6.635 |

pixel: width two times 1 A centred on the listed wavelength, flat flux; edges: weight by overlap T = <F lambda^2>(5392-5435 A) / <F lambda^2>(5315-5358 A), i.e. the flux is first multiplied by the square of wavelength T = 1.2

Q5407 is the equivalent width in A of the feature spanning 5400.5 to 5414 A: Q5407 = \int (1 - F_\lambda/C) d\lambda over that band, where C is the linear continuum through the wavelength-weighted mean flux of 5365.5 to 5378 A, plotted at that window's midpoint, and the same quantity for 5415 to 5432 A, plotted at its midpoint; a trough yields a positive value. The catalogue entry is 0.6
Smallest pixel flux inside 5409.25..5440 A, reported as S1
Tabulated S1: 7.43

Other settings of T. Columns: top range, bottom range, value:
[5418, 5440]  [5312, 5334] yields 1.26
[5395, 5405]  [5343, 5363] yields 1.09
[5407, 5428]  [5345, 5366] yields 1.15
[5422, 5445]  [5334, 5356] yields 1.22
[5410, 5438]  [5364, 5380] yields 1.15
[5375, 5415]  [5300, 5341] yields 1.16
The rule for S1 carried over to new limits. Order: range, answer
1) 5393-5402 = 7.108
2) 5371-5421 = 6.505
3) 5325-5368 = 6.16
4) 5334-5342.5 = 7.12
